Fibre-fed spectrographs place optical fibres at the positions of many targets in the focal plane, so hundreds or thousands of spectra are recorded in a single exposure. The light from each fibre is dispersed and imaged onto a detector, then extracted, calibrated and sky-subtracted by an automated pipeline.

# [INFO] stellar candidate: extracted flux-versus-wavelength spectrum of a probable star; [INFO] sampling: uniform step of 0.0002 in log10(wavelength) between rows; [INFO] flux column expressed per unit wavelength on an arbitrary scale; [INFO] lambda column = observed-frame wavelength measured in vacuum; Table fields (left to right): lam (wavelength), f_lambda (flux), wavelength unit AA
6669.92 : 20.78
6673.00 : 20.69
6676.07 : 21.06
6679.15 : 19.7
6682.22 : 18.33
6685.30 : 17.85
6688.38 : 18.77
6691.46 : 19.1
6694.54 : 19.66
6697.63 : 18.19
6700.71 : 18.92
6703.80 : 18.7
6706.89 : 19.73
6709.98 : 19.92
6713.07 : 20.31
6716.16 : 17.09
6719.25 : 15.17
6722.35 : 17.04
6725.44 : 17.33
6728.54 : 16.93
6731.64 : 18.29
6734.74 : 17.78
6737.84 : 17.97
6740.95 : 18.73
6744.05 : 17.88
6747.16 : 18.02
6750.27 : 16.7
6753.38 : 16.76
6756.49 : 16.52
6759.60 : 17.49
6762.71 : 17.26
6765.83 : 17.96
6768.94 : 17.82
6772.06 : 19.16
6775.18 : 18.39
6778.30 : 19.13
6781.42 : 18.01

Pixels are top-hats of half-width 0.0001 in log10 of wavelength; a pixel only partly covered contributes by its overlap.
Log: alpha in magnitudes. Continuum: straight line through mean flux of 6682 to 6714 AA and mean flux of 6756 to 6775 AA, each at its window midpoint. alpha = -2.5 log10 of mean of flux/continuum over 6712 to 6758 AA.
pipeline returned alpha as 0.05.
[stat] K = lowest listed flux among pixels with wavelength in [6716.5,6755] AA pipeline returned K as 15.17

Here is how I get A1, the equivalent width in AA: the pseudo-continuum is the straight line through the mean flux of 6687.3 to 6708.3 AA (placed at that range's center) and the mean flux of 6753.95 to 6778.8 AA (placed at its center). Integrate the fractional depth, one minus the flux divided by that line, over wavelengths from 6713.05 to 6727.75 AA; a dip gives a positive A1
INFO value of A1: 1.2 AA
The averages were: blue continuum 19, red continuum 17.9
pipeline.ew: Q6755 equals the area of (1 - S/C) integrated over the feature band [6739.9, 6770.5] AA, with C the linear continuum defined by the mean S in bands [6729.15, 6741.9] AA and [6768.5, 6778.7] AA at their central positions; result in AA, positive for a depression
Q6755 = 1.5 AA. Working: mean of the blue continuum 18.1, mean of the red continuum 18.7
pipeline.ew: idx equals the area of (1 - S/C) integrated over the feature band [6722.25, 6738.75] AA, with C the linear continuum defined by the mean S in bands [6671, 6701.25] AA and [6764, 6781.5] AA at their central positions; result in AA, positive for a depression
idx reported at 1.1 AA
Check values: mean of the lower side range 19.3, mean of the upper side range 18.4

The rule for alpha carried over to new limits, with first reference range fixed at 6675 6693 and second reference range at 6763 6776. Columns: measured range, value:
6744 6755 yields 0.07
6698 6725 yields 0.03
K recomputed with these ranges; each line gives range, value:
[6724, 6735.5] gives 16.93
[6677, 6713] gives 17.85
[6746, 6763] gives 16.52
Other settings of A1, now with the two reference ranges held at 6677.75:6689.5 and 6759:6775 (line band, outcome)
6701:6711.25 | -0.5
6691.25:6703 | -0.2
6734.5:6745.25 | 0.0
